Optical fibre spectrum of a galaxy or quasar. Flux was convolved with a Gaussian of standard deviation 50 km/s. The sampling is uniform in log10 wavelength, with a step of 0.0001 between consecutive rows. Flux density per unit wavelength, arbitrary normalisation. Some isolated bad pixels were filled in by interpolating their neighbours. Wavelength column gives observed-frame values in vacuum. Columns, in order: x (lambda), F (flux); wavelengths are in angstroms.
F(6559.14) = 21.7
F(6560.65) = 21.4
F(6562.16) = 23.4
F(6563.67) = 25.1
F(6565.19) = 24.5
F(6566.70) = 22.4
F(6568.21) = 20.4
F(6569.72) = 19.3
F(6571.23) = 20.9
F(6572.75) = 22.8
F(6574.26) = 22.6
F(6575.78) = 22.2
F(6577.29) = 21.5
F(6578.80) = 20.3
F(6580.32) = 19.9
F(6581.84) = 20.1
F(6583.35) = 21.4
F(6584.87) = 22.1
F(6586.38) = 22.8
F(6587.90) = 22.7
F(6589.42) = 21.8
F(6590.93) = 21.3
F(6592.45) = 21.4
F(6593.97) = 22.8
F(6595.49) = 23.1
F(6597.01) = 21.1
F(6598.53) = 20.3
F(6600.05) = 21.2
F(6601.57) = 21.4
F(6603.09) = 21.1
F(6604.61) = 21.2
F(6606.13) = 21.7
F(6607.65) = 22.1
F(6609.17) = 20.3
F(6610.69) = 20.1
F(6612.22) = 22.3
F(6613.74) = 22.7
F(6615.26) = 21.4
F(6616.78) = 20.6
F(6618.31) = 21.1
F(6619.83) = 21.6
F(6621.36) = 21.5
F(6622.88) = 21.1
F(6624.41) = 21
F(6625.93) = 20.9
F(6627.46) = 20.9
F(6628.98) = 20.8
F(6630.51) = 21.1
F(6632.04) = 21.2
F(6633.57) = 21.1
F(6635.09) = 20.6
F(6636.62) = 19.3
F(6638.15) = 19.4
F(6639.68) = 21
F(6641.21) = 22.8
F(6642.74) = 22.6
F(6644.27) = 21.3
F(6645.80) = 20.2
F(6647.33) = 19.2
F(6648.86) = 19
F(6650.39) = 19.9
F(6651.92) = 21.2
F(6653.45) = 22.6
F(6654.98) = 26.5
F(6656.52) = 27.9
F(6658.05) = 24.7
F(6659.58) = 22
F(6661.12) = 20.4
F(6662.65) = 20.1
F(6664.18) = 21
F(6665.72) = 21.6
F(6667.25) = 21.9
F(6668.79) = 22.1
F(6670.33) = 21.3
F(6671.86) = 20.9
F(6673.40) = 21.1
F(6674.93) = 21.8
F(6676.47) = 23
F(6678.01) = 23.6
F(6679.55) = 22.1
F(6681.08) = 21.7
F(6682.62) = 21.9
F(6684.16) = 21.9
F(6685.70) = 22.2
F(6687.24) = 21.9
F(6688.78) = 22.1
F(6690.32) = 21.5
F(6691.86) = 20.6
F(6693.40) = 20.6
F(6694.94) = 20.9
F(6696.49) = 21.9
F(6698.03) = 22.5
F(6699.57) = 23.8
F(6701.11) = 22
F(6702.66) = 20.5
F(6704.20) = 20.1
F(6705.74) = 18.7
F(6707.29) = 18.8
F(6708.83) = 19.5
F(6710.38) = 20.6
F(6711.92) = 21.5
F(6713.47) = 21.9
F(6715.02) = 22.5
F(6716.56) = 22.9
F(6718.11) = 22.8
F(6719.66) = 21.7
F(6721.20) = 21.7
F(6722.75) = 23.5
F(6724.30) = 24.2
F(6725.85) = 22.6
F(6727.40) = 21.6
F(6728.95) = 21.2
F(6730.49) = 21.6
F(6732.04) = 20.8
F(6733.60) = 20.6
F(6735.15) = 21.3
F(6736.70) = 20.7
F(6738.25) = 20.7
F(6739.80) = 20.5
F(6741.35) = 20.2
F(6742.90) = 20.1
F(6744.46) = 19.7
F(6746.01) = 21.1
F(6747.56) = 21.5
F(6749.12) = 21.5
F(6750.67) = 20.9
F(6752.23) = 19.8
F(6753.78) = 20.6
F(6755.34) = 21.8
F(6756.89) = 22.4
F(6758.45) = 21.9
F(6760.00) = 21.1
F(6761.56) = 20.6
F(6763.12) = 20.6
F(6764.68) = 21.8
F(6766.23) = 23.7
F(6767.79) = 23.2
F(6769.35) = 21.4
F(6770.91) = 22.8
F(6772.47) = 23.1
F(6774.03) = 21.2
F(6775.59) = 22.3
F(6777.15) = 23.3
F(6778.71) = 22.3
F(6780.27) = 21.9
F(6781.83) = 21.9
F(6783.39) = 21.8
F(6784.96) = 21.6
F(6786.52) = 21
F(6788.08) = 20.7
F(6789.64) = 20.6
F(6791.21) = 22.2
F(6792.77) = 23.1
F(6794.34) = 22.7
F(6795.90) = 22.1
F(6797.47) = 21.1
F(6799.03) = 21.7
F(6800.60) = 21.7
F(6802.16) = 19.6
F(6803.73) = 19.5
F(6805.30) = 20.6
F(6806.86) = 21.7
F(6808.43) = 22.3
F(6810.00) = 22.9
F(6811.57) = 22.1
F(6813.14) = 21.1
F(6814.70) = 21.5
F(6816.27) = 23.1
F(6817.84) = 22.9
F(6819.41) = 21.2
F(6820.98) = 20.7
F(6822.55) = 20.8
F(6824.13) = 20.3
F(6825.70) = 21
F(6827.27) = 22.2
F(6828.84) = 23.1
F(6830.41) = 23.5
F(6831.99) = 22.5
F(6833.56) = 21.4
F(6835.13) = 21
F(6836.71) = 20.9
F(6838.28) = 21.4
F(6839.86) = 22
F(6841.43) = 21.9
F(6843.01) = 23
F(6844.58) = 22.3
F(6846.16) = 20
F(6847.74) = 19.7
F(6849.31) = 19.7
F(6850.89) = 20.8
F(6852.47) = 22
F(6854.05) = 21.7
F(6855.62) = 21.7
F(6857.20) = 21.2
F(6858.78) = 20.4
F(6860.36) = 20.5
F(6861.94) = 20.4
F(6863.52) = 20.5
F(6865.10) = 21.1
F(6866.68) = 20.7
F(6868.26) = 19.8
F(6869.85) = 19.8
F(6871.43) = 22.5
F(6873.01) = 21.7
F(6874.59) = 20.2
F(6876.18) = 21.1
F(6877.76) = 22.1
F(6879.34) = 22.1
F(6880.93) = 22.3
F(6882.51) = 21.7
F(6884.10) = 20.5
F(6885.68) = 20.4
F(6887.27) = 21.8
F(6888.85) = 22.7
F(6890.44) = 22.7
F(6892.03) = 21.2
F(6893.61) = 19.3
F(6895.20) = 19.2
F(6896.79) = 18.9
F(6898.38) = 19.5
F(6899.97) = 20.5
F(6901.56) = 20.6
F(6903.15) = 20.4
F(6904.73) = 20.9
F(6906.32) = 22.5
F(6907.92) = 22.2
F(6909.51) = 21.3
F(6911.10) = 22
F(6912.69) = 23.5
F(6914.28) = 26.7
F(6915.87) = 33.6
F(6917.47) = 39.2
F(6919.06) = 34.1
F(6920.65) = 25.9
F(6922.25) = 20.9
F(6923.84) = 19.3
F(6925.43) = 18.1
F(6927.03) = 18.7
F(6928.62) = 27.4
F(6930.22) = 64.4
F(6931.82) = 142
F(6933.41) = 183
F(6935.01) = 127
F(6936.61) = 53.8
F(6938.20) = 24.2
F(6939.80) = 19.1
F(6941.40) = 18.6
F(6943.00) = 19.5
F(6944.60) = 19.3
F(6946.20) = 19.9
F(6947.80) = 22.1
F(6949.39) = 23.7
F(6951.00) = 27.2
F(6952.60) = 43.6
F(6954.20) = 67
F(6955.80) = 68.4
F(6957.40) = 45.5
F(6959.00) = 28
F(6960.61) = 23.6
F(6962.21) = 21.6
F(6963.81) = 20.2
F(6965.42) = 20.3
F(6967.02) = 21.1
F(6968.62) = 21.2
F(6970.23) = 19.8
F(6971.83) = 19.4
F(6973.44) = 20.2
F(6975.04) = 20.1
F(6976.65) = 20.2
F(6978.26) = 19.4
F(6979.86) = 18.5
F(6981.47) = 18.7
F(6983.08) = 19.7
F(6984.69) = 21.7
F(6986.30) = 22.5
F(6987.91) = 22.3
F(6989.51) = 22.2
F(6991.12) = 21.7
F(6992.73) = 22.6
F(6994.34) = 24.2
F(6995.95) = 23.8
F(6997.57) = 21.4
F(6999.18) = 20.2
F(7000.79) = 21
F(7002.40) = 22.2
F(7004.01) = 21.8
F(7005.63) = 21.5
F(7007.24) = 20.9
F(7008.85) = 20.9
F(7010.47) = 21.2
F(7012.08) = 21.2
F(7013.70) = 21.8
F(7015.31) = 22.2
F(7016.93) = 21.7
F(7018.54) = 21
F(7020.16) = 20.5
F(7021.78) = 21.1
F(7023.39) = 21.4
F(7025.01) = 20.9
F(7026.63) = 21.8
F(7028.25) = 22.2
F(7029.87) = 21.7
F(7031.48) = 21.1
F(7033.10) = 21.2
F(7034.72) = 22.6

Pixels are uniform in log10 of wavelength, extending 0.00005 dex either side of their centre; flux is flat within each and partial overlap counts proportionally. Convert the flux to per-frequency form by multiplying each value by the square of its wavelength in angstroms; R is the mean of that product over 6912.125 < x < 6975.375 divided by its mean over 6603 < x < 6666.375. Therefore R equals 1.9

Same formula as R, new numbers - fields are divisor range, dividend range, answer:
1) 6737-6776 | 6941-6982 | 1.32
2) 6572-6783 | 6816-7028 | 1.31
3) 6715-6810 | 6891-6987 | 1.56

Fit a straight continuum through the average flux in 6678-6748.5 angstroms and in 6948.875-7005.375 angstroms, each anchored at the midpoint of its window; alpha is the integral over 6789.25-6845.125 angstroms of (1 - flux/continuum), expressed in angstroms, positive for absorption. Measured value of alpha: 3.19 angstroms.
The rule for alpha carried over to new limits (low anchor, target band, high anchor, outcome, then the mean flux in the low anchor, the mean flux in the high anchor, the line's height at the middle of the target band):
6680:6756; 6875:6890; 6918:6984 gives 4.80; 21.3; 36.2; 31.8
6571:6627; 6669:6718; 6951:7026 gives 1.44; 21.5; 24.4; 22.2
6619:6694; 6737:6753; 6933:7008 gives 2.22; 21.6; 29.9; 23.9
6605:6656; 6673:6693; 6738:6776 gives -0.62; 21.2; 21.4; 21.3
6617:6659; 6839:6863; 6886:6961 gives 8.06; 21.5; 35.4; 31.9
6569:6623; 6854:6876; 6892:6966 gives 8.01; 21.4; 35.5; 32.8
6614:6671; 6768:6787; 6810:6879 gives -0.63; 21.4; 21.4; 21.4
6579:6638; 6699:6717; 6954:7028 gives 0.69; 21.3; 23.5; 21.8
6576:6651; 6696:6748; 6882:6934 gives 7.93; 21.2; 32.1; 25.2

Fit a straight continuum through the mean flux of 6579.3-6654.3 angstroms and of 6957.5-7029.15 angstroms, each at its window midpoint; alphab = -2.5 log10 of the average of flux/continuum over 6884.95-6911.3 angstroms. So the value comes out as 0.03 mag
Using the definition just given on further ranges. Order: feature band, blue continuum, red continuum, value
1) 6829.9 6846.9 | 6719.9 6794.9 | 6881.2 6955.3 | 0.27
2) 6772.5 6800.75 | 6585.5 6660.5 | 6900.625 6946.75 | 0.38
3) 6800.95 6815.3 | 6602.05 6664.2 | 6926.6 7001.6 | 0.31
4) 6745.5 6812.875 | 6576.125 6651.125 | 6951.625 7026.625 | 0.04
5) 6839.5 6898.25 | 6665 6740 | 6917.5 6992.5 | 0.39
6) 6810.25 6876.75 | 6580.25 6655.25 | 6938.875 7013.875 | 0.09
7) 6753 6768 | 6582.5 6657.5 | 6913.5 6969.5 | 0.34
